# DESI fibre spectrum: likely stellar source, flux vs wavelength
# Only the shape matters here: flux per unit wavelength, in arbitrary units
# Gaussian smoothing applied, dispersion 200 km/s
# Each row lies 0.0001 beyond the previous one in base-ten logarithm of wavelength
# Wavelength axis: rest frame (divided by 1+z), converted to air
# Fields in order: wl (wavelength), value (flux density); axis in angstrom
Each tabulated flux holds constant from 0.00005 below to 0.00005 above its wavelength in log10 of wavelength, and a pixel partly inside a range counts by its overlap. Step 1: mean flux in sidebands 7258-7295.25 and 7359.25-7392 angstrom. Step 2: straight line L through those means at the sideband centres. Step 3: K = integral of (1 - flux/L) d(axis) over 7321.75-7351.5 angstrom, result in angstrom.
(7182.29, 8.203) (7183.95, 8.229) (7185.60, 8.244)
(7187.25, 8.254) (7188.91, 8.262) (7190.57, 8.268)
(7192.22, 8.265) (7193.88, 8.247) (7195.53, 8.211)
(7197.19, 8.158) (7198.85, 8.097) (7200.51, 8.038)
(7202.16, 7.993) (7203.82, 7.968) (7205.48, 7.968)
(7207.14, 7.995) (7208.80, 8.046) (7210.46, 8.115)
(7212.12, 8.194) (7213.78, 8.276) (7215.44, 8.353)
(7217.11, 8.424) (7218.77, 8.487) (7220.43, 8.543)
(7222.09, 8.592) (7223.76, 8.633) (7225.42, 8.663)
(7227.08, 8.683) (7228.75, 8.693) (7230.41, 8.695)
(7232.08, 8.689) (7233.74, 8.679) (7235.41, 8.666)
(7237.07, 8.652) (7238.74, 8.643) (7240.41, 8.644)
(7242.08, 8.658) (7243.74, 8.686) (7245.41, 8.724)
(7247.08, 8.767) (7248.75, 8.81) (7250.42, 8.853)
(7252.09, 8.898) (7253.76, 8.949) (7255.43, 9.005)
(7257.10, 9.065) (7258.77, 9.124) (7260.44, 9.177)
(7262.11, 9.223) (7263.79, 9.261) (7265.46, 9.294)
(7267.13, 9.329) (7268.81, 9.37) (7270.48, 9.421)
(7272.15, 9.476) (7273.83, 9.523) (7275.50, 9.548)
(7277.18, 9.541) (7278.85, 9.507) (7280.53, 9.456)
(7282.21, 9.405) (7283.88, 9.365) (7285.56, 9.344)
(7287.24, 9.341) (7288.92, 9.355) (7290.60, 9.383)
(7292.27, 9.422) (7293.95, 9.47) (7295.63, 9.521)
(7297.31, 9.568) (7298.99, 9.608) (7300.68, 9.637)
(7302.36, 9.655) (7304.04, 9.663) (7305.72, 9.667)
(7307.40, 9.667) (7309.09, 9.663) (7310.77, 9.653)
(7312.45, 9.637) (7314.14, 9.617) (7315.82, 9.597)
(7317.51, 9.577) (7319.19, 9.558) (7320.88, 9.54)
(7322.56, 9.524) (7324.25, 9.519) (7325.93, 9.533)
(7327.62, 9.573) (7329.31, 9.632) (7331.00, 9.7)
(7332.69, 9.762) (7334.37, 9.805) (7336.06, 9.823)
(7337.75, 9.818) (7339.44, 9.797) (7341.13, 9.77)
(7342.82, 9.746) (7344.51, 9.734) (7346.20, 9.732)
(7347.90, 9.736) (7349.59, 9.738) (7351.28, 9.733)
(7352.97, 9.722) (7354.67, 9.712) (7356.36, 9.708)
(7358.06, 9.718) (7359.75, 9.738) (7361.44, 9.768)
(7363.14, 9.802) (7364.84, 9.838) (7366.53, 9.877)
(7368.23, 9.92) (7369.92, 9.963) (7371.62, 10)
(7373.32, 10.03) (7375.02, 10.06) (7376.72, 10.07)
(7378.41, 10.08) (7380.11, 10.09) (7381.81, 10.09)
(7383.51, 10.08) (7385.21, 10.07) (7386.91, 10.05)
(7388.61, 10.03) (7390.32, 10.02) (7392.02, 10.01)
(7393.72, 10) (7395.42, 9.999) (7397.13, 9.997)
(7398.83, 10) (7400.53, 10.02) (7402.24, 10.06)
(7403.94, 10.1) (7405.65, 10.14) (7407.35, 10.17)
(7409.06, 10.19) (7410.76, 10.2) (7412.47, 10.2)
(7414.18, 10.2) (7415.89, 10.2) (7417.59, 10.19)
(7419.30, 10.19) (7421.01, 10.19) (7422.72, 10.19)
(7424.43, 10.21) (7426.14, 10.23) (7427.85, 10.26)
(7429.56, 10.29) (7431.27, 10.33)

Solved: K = 0.1 angstrom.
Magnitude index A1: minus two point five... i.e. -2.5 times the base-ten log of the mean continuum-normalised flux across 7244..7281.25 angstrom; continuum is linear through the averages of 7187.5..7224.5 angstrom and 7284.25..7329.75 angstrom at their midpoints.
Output -0.03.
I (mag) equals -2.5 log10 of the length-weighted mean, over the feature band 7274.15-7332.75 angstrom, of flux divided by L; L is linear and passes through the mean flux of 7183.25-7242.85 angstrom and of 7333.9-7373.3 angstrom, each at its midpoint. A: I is -0.03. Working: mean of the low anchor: 8.37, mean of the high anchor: 9.8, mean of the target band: 9.55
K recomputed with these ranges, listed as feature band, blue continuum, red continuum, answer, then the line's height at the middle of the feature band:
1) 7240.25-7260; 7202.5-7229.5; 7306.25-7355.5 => -0.28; 8.74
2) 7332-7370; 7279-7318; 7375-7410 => 0.20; 9.83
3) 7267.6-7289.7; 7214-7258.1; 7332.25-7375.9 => -0.82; 9.1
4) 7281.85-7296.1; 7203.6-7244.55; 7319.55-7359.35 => -0.37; 9.16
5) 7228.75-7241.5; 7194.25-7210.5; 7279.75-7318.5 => -0.16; 8.56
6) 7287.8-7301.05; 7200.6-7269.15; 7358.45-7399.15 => -0.40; 9.21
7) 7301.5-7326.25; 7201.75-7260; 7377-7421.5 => -0.75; 9.33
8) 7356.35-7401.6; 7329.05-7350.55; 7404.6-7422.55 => 0.07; 9.98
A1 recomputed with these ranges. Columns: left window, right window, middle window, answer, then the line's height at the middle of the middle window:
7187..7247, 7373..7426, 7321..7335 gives -0.022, 9.44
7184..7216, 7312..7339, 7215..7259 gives -0.015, 8.59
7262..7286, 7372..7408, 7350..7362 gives 0.015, 9.87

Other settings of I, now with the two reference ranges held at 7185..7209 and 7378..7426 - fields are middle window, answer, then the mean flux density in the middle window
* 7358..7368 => -0.008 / 9.81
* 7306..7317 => -0.046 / 9.63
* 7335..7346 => -0.030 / 9.78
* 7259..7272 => -0.061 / 9.3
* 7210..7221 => -0.004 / 8.34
